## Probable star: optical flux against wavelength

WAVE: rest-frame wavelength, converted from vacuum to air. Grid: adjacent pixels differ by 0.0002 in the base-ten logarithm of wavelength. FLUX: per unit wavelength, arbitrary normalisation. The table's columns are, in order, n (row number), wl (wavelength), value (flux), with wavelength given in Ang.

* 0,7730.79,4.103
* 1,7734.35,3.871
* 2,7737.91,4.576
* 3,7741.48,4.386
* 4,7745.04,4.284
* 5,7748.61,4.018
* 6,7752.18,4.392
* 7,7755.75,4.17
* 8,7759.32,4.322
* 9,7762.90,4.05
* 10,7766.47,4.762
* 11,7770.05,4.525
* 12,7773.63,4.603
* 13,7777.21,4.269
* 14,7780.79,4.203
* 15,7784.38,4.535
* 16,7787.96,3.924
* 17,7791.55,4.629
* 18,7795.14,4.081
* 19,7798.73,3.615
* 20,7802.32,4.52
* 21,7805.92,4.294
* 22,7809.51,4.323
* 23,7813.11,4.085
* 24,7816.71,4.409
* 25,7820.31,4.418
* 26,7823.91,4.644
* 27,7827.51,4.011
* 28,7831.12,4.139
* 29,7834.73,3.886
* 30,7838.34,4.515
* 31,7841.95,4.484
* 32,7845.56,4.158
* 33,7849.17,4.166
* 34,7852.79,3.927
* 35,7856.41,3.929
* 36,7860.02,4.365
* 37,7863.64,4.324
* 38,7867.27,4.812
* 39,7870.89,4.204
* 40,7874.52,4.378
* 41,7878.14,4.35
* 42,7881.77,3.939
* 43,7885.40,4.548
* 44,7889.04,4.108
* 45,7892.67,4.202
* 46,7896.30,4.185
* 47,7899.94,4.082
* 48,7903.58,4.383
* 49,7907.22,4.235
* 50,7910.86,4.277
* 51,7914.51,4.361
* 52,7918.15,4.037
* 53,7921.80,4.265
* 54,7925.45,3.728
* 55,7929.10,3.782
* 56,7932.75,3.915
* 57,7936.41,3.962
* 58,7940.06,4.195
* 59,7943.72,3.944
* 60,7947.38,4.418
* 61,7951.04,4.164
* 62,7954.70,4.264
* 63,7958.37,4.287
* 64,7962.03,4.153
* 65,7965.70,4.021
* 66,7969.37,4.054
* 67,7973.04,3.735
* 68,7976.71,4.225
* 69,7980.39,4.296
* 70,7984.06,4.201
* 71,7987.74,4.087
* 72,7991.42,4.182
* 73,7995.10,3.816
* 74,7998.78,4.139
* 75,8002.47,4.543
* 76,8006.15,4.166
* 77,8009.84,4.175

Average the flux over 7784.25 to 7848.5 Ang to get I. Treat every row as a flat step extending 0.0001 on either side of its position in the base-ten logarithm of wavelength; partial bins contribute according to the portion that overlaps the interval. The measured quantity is 4.25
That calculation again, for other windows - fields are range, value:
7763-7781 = 4.46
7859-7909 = 4.29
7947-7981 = 4.15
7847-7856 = 4.03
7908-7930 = 4.09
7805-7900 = 4.26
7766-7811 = 4.32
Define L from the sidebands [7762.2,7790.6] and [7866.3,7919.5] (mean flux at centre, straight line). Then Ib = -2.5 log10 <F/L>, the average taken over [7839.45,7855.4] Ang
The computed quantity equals 0.03 mag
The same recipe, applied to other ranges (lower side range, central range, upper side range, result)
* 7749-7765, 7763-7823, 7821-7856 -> -0.03 mag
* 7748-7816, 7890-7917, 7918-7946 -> -0.05 mag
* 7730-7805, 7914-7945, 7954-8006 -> 0.04 mag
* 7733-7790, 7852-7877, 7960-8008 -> -0.02 mag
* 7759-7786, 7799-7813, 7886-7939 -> 0.02 mag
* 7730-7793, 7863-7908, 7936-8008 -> -0.02 mag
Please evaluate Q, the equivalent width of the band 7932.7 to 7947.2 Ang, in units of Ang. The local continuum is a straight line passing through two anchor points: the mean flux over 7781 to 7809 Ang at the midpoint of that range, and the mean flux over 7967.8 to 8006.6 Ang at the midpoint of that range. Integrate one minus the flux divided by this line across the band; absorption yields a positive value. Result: 0.3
